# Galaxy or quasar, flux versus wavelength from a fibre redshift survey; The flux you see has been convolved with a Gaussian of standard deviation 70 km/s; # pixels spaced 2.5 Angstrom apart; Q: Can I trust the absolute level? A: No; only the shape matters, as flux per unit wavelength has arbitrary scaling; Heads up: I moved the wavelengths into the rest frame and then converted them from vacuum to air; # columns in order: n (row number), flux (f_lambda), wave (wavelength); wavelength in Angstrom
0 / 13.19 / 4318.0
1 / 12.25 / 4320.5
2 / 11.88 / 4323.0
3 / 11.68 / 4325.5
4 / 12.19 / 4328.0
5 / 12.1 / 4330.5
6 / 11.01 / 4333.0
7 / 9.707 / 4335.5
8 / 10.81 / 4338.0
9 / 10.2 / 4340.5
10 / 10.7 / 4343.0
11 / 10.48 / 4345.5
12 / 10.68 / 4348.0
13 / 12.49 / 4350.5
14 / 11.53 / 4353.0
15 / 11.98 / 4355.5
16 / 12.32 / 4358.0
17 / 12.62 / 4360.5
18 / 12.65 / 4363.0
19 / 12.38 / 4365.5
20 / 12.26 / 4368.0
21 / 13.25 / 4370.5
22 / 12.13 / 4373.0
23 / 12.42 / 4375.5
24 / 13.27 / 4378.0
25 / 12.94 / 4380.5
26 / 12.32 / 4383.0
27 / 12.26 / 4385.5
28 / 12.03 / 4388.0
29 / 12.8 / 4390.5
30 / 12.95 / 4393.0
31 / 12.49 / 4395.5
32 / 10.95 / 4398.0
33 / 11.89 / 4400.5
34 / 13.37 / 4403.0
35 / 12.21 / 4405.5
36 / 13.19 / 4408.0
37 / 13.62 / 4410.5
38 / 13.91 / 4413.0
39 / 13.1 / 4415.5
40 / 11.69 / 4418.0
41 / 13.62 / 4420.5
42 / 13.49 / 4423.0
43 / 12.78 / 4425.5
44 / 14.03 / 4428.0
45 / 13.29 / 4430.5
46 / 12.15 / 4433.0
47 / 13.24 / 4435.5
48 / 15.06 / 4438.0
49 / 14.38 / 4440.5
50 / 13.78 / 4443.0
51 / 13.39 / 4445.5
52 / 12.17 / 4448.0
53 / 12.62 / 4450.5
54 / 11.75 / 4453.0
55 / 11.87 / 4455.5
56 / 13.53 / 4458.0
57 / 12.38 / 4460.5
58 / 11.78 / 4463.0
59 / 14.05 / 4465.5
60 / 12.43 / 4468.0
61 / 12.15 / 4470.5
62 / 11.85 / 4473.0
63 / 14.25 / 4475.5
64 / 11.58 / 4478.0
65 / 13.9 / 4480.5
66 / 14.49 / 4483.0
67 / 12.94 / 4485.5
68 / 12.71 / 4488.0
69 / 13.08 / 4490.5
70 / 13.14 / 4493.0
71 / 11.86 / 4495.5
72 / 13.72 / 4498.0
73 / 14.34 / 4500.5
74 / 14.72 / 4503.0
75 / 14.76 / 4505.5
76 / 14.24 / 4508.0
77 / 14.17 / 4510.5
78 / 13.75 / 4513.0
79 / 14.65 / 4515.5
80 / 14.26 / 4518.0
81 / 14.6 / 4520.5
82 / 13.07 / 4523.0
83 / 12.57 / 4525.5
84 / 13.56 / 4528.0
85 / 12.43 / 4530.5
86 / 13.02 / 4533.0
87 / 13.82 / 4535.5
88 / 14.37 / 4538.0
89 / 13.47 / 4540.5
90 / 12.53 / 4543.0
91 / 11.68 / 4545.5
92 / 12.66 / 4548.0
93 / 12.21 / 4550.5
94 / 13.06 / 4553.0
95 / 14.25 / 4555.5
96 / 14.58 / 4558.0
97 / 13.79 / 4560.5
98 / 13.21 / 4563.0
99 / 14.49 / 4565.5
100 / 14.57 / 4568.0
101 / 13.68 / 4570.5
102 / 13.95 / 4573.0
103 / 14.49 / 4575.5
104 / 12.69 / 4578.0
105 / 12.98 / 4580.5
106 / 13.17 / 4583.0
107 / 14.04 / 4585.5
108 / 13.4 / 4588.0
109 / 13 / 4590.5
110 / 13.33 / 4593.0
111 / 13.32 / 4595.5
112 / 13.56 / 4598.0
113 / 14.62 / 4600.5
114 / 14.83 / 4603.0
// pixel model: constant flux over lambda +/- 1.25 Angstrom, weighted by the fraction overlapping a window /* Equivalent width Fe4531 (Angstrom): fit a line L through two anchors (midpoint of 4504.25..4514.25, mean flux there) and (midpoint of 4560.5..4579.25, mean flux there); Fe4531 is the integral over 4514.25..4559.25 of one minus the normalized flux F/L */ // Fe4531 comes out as 2.2 Angstrom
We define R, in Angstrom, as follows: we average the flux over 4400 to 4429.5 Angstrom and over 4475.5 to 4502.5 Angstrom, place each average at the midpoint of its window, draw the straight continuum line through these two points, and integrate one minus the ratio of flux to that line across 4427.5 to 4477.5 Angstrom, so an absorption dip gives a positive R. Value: 0.8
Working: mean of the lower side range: 13.1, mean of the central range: 13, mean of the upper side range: 13.3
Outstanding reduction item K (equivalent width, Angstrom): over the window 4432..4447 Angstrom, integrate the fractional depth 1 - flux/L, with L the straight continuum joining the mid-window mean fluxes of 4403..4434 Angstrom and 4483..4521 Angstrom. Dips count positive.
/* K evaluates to -0.43 Angstrom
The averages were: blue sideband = 13.1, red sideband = 13.8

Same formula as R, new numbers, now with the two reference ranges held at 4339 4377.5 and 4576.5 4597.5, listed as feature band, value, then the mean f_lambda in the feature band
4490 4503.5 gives -0.7 Angstrom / 13.4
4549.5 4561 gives -0.5 Angstrom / 13.6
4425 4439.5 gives -1.3 Angstrom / 13.5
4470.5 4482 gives -0.2 Angstrom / 12.8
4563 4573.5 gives -0.7 Angstrom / 14.1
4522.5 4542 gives -0.5 Angstrom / 13.3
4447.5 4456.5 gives 0.3 Angstrom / 12.1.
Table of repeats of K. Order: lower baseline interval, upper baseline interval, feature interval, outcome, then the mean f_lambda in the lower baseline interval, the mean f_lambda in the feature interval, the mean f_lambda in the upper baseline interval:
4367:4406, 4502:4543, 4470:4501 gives 0.9 Angstrom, 12.5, 13.1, 13.8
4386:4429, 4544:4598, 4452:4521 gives -1.0 Angstrom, 12.8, 13.3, 13.5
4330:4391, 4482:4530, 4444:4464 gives 0.9 Angstrom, 11.9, 12.5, 13.7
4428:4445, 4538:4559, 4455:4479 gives 1.6 Angstrom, 13.7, 12.6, 13.1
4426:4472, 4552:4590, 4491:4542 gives -1.1 Angstrom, 13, 13.7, 13.7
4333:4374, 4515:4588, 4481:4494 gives -0.4 Angstrom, 11.6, 13.3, 13.5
